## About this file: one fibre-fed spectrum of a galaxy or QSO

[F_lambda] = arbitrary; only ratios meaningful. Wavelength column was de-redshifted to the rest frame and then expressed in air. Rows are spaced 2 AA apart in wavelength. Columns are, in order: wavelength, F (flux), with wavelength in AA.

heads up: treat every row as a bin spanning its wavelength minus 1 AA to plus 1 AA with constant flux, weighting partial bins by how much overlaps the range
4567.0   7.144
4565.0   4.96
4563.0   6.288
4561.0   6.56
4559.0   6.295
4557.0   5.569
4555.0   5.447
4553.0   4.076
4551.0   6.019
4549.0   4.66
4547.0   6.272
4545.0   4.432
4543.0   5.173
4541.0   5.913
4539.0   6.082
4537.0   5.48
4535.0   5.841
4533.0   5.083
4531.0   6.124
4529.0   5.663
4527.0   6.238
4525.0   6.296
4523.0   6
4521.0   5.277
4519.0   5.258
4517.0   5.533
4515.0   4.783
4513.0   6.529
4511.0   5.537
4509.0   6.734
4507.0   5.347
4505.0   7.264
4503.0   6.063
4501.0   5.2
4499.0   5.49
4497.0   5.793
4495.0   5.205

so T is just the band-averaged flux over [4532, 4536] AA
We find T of 5.46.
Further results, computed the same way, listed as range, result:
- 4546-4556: 5.29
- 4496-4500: 5.64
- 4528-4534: 5.62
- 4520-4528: 5.95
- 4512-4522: 5.48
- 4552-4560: 5.35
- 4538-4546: 5.4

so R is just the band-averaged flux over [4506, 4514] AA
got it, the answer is 6.04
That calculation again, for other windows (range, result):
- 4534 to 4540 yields 5.8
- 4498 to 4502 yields 5.35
